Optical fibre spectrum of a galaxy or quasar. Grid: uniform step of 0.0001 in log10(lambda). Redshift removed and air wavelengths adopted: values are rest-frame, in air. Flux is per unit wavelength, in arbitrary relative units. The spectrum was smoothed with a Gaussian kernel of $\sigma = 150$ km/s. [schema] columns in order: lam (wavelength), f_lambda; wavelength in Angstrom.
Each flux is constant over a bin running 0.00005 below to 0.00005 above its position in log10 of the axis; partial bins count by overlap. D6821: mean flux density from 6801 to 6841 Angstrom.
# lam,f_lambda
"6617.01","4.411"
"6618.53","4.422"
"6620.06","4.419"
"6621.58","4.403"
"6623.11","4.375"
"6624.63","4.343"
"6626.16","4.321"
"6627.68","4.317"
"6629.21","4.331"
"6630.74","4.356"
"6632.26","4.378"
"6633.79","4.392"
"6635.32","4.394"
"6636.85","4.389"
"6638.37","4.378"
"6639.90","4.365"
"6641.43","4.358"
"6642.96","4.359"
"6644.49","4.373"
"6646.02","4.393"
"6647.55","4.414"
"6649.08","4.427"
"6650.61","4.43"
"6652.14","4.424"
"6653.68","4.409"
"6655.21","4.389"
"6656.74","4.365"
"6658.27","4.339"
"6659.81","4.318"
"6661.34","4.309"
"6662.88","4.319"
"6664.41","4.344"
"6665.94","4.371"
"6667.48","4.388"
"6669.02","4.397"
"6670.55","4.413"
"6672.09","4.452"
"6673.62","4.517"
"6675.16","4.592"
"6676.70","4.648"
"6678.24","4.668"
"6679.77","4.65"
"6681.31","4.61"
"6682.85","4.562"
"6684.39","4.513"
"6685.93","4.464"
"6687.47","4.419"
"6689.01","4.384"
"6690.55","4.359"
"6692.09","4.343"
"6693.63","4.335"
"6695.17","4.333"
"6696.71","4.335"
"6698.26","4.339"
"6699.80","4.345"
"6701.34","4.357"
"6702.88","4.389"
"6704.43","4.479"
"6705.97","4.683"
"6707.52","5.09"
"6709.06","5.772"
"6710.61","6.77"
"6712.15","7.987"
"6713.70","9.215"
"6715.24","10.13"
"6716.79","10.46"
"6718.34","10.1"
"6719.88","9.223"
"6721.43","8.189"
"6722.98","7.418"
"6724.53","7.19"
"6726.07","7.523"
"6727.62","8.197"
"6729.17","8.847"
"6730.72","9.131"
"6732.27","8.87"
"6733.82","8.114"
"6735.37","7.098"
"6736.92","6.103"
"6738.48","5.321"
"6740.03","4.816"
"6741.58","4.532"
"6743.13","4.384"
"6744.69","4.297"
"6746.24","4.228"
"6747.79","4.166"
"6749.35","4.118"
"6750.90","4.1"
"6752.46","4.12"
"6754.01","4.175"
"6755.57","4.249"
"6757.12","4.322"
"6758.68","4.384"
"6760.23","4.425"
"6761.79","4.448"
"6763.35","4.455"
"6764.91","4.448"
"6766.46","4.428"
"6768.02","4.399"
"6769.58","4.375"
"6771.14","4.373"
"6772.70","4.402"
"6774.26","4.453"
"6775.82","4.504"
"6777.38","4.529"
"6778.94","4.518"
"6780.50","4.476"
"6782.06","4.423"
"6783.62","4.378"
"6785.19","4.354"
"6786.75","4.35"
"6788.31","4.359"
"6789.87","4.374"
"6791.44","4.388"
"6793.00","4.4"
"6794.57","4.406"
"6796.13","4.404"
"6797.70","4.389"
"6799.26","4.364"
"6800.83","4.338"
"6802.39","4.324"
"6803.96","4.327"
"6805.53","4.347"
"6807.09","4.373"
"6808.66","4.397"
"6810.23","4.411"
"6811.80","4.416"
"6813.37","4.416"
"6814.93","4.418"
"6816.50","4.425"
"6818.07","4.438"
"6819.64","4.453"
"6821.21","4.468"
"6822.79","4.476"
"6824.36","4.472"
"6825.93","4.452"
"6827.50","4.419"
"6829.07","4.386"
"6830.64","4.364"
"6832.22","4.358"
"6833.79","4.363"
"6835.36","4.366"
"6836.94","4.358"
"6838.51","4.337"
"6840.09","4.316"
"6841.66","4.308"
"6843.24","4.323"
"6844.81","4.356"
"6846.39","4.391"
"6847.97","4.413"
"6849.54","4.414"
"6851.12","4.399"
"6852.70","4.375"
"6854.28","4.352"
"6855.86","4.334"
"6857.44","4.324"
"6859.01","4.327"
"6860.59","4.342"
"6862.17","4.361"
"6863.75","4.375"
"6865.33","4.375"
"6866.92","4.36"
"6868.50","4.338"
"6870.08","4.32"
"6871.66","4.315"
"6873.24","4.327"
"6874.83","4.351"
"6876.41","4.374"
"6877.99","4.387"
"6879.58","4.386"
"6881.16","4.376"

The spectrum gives 4.39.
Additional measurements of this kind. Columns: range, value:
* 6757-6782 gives 4.44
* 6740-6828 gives 4.38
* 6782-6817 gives 4.38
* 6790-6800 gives 4.39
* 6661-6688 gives 4.48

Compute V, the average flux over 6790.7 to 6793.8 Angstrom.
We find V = 4.39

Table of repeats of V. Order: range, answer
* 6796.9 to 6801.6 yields 4.36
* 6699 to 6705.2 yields 4.4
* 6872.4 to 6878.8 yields 4.36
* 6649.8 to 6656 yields 4.41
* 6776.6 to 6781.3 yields 4.51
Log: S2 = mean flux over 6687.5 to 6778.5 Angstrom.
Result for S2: 5.65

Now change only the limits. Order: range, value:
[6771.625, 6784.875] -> 4.45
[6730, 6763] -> 5.19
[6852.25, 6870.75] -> 4.35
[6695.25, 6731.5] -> 7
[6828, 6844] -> 4.35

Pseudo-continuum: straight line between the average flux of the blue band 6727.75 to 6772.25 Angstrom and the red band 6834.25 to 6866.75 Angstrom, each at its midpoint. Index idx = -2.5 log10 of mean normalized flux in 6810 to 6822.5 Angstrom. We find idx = 0.051 mag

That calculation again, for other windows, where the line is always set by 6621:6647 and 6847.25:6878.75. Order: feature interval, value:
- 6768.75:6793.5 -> -0.01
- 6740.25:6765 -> 0.01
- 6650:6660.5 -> 0.00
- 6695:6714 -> -0.22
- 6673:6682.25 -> -0.06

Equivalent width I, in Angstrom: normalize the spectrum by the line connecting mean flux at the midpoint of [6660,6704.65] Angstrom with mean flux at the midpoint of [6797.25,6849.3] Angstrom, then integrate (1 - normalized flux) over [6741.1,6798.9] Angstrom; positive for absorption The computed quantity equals 0.52 Angstrom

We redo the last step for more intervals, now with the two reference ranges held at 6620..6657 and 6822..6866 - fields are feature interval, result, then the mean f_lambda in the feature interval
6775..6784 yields -0.21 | 4.48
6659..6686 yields -0.59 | 4.47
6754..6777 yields -0.12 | 4.4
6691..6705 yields 0.06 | 4.36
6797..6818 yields -0.04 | 4.38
